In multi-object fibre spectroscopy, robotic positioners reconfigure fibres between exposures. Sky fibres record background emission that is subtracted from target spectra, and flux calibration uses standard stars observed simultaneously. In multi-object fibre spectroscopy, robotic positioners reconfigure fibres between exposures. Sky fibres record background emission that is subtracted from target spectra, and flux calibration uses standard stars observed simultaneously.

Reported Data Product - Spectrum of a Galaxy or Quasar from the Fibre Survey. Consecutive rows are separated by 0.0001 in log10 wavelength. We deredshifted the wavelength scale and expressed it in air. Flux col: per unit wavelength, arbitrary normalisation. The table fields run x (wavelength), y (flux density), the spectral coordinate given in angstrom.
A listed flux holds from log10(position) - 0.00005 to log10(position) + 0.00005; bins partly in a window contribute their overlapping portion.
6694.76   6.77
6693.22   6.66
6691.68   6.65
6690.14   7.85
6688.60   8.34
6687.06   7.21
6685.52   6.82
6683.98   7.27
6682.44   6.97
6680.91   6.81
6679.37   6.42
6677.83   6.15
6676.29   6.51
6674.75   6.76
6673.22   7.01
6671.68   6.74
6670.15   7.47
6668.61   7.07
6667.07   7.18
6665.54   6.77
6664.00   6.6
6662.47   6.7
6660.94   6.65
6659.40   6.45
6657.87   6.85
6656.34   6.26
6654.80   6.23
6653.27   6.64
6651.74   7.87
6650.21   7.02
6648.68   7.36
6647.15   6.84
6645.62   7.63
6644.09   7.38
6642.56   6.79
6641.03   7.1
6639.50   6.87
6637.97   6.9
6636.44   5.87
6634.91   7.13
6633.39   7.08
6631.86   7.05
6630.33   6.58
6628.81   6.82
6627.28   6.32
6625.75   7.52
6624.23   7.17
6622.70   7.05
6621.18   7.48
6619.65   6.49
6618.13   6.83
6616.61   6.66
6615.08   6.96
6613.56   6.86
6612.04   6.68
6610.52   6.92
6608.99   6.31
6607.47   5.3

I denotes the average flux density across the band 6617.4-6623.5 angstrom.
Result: 6.96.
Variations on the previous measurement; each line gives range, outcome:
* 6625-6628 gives 6.92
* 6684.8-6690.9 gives 7.56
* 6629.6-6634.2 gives 6.91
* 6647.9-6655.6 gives 7.02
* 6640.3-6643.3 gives 6.94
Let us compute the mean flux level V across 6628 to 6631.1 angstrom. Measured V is 6.69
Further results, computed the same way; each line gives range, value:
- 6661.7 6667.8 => 6.82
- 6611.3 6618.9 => 6.8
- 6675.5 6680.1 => 6.35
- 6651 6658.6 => 6.77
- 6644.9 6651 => 7.22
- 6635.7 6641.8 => 6.68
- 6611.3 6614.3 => 6.78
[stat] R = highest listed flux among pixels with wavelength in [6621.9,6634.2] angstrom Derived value 7.52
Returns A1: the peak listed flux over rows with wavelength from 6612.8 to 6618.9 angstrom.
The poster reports 6.96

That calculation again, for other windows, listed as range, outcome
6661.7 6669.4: 7.18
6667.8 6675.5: 7.47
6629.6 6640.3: 7.13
